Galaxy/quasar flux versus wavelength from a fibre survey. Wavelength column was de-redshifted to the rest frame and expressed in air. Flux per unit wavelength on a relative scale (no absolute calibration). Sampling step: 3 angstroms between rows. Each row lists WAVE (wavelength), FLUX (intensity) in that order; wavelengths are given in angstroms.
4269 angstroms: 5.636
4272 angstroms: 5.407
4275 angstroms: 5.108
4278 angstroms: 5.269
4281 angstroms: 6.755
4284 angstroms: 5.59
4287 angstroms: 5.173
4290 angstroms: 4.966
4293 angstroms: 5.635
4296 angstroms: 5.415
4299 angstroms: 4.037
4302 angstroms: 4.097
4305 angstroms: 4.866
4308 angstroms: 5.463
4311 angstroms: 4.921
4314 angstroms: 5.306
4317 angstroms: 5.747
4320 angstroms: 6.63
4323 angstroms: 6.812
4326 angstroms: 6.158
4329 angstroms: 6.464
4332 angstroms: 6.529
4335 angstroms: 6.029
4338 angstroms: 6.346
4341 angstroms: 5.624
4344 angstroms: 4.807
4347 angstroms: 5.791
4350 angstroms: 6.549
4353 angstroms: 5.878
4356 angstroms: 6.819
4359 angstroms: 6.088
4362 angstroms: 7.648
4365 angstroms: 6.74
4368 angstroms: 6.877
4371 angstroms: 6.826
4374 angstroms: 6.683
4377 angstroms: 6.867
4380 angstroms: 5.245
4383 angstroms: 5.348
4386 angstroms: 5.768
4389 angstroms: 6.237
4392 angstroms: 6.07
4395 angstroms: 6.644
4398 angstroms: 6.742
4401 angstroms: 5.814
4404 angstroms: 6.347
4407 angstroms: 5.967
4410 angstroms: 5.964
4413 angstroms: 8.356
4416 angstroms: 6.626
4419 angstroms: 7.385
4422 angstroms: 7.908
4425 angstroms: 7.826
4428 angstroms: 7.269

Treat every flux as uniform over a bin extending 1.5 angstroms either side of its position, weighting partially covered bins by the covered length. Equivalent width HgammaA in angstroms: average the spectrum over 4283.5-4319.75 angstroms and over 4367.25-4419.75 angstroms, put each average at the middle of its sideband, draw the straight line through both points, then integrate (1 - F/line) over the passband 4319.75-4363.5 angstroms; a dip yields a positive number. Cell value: -4.5 angstroms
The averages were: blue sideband 5.14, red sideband 6.41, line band 6.27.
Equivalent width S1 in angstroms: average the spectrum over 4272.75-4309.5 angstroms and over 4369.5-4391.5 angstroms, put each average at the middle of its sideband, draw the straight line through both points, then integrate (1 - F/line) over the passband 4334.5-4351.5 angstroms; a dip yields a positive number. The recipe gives -0.3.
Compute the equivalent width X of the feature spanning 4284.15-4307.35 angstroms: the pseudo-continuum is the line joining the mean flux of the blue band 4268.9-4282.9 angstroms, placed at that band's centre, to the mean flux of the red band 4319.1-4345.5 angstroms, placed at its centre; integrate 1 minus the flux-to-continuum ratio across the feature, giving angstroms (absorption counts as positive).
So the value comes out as 3.4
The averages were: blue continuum 5.63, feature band 4.95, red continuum 6.14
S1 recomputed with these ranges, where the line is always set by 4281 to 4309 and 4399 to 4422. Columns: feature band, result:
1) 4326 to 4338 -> -1.5 angstroms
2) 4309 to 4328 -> -1.7 angstroms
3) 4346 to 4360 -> -0.8 angstroms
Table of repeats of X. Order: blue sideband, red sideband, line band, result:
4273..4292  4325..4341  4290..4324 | 3.14 angstroms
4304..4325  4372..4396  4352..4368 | -1.89 angstroms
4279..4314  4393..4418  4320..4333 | -2.21 angstroms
